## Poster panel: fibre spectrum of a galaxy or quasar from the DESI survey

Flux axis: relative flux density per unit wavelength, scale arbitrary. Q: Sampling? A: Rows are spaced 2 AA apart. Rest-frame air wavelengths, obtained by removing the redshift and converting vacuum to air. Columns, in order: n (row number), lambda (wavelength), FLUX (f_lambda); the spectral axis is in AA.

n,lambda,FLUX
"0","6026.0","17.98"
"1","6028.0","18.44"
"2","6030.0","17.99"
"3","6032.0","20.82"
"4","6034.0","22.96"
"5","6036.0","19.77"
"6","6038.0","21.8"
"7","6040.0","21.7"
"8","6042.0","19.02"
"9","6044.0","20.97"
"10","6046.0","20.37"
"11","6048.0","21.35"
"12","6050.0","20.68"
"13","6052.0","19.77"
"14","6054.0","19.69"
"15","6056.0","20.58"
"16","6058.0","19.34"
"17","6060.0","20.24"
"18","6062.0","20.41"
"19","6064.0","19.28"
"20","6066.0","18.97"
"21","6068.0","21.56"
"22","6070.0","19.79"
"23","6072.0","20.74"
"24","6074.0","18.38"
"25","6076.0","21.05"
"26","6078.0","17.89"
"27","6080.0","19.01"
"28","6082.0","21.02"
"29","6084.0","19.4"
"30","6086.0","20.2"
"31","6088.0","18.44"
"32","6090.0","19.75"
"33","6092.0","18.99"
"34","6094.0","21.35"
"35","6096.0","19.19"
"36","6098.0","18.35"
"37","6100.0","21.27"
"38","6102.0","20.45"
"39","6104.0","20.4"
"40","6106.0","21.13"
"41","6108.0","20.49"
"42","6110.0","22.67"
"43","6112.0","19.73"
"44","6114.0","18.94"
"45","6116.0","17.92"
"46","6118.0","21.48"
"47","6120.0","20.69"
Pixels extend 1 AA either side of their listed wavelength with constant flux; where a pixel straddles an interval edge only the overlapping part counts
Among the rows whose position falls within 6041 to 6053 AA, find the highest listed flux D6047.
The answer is 21.35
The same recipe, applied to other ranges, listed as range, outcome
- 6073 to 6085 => 21.05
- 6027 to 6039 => 22.96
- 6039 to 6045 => 21.7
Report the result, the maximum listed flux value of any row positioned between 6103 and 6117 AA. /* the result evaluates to 22.67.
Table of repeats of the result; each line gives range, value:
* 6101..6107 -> 21.13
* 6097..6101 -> 21.27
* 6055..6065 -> 20.58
